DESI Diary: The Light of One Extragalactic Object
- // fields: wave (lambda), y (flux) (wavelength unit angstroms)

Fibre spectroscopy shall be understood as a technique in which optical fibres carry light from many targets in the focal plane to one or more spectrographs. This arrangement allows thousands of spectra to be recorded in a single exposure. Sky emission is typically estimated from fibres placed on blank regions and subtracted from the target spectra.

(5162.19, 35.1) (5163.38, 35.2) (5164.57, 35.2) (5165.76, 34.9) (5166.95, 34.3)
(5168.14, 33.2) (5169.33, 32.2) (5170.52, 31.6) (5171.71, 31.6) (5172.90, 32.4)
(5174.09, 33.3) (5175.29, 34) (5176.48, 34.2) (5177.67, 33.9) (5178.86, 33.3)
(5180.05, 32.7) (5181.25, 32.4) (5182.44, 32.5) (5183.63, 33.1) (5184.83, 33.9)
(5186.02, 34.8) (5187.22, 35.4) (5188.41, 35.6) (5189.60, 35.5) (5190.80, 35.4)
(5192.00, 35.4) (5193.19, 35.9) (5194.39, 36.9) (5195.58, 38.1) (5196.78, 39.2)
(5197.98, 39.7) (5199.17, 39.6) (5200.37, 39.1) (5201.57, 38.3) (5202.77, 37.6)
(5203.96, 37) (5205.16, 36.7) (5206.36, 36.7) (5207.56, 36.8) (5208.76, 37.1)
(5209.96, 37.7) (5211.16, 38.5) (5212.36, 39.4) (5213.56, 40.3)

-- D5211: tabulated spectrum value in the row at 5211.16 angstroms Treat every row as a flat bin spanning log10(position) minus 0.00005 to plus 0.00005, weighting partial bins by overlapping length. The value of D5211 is 38.5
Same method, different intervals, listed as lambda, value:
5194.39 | 36.9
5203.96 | 37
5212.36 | 39.4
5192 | 35.4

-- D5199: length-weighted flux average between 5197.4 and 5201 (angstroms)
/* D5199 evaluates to 39.5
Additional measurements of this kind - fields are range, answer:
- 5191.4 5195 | 36.1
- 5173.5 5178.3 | 33.8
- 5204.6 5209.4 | 36.8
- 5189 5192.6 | 35.4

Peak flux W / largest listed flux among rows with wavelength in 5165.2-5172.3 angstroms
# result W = 34.9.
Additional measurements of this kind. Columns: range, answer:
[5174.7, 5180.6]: 34.2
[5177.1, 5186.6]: 34.8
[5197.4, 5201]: 39.7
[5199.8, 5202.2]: 39.1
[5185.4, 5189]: 35.6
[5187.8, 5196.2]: 38.1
